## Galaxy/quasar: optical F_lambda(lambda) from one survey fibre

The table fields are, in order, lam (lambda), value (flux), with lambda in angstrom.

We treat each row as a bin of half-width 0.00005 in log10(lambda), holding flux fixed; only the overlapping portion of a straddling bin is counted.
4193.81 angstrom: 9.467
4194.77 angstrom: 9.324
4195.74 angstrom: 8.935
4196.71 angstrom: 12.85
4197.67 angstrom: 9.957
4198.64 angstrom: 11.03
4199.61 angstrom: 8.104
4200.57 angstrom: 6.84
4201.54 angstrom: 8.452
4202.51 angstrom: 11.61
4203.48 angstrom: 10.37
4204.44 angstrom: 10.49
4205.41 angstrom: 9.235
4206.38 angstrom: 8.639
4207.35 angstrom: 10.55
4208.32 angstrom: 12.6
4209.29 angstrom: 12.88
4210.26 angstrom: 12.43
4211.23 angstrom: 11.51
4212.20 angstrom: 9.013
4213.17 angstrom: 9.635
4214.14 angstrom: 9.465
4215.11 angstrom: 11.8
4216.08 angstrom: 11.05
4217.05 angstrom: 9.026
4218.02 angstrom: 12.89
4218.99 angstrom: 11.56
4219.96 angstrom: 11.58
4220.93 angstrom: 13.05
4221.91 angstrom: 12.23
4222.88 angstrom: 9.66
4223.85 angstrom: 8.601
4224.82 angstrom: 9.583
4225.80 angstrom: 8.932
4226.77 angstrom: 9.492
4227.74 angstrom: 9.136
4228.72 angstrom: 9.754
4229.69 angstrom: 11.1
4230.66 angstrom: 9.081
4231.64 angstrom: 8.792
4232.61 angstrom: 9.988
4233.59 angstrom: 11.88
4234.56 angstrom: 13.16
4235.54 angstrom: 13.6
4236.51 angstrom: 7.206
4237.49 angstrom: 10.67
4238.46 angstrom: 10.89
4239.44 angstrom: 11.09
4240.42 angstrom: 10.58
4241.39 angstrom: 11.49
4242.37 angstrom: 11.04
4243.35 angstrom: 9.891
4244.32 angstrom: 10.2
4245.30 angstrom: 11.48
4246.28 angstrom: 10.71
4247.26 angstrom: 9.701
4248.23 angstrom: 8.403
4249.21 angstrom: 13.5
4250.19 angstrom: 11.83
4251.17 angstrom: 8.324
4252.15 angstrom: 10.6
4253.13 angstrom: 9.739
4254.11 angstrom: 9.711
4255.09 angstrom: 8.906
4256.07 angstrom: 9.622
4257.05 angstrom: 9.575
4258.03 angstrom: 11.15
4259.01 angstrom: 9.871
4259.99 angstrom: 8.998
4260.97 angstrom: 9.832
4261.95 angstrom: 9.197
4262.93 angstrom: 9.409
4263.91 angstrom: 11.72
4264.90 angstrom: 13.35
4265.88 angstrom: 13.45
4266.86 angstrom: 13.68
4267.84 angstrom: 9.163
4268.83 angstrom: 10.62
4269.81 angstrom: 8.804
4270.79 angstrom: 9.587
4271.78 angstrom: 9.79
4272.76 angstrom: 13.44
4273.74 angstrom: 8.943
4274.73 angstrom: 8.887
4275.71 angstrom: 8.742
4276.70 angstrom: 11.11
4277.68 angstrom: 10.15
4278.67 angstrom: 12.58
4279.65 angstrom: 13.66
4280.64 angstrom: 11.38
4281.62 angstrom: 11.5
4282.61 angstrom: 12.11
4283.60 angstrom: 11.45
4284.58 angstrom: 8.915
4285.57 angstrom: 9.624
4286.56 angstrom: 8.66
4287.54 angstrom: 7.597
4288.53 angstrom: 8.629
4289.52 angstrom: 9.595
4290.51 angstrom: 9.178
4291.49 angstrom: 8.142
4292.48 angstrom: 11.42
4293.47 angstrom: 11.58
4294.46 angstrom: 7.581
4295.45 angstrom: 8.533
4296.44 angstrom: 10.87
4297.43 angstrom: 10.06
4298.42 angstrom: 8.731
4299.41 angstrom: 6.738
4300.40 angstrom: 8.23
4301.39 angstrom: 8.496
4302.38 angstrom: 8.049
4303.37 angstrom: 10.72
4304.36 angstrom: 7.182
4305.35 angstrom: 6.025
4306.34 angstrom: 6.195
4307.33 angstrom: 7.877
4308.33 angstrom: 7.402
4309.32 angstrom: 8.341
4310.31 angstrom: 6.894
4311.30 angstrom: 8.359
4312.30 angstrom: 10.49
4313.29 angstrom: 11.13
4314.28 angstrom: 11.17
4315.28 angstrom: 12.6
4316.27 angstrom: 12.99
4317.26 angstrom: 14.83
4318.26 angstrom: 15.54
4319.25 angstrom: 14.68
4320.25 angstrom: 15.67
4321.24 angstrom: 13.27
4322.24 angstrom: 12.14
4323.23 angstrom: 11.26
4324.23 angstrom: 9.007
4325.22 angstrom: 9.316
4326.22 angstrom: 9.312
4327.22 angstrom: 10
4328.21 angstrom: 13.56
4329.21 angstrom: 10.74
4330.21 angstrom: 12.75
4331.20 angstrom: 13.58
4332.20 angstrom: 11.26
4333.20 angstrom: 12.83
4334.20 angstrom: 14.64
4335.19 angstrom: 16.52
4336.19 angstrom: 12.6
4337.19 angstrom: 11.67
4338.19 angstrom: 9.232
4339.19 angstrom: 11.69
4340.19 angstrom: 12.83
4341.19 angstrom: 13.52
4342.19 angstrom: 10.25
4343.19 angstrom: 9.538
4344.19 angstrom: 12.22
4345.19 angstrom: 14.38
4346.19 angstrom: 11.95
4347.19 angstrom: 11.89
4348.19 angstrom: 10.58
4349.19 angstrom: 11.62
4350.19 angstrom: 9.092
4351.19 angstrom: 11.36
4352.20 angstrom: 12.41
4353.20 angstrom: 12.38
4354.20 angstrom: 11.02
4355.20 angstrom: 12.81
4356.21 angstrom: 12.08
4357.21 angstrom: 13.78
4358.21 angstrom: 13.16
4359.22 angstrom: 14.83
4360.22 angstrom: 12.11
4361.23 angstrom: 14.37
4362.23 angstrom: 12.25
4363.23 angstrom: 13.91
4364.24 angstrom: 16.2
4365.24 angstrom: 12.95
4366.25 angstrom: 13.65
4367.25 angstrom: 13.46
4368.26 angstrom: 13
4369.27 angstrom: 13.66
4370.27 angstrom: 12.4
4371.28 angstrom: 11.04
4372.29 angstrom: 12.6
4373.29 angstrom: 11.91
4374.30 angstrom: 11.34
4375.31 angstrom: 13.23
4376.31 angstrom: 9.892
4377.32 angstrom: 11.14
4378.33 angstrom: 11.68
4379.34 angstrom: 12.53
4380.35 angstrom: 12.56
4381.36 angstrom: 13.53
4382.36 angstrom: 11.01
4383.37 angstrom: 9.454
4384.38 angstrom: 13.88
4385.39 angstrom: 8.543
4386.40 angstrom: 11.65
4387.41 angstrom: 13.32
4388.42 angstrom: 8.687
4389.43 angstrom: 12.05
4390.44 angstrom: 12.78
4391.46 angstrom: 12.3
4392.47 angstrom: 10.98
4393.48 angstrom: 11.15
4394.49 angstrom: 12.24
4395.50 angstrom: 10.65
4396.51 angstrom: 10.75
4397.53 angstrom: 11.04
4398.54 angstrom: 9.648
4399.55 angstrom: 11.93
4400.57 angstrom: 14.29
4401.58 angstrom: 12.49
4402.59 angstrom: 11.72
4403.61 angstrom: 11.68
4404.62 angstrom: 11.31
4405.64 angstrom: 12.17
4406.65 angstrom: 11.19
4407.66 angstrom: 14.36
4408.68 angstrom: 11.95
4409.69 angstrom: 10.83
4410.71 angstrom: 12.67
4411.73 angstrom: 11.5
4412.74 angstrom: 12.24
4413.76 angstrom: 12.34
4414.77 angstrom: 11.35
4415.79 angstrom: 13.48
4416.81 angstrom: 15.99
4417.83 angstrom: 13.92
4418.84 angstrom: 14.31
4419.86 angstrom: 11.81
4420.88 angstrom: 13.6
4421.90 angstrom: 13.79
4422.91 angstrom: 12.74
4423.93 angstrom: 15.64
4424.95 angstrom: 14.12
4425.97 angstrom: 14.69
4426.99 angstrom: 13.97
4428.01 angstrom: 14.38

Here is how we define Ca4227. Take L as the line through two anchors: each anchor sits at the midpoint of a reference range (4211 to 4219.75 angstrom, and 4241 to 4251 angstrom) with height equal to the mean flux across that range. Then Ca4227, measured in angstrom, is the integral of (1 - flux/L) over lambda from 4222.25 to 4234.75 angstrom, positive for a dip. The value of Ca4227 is 1.0 angstrom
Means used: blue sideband 10.7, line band 9.89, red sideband 10.7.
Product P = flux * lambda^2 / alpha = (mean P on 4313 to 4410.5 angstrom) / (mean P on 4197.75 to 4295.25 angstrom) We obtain 1.2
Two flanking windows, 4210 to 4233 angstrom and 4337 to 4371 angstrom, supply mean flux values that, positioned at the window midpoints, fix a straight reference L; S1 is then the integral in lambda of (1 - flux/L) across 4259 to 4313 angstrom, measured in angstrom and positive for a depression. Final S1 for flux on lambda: 8.0 angstrom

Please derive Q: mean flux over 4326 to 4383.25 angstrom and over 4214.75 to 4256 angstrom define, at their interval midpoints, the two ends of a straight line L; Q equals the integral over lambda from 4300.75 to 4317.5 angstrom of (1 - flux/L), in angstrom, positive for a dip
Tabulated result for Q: 3.45 angstrom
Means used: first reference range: 10.5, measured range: 9.25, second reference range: 12.3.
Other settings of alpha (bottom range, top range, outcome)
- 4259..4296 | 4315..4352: 1.22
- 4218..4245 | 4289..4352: 1.07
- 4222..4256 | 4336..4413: 1.25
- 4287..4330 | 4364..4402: 1.23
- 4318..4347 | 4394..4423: 1.04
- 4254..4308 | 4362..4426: 1.33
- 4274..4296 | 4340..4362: 1.25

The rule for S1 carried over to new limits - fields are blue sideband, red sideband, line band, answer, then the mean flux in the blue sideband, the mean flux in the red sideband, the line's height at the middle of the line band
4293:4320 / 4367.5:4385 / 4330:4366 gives -4.6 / 9.73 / 12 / 11.1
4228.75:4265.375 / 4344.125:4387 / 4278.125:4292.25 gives 1.0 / 10.4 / 12.3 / 11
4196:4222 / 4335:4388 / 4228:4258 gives 1.6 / 10.7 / 12.2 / 11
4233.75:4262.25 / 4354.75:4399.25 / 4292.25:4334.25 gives 3.2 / 10.4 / 12.2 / 11.3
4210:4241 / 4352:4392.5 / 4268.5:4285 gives 0.7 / 10.6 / 12.4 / 11.2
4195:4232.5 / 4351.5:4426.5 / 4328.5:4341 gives -0.8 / 10.3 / 12.4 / 11.8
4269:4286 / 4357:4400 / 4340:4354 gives 0.0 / 10.6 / 12.2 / 11.7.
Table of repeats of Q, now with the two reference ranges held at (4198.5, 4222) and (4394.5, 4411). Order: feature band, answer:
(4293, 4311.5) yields 4.8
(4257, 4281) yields 0.6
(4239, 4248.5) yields 0.3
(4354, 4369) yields -2.4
